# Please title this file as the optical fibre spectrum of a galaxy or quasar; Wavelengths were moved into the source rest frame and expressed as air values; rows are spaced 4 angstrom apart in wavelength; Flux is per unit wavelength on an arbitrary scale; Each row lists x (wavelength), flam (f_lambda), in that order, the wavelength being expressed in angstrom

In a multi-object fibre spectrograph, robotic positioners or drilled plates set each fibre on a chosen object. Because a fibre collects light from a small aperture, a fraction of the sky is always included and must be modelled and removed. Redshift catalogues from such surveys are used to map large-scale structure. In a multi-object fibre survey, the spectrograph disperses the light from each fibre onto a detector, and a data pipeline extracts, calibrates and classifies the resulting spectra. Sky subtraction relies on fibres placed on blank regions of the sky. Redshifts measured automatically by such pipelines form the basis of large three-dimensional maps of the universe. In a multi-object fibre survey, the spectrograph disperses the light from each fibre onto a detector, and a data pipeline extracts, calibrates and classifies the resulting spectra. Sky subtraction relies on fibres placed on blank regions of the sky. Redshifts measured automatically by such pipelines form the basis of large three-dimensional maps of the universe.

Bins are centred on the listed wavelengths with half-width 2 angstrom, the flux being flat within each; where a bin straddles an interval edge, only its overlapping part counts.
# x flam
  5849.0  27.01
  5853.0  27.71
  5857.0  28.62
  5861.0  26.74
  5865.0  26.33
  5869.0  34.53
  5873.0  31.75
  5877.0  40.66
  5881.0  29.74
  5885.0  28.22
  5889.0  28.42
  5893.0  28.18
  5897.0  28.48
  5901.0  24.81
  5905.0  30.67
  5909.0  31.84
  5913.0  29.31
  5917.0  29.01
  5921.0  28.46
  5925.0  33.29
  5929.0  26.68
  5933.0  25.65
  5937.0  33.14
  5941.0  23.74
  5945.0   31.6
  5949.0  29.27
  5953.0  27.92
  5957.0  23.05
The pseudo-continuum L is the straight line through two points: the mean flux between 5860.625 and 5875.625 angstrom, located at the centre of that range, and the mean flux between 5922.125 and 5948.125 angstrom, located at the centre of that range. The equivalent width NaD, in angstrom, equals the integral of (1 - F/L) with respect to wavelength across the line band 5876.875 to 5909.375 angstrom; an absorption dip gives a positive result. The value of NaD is 0.7 angstrom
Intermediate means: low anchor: 30.6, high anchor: 29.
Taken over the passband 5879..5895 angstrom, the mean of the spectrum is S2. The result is 28.6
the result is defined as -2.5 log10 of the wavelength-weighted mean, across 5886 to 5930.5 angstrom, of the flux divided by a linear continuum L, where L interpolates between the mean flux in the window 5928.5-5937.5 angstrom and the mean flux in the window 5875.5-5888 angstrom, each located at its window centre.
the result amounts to 0.04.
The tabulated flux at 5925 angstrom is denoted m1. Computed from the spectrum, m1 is 33.29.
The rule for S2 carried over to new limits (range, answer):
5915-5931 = 29.4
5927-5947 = 28.2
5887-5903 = 27.5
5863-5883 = 32.6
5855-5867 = 27.2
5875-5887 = 32.9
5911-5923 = 28.9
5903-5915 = 30.6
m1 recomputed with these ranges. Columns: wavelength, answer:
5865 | 26.33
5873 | 31.75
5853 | 27.71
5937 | 33.14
